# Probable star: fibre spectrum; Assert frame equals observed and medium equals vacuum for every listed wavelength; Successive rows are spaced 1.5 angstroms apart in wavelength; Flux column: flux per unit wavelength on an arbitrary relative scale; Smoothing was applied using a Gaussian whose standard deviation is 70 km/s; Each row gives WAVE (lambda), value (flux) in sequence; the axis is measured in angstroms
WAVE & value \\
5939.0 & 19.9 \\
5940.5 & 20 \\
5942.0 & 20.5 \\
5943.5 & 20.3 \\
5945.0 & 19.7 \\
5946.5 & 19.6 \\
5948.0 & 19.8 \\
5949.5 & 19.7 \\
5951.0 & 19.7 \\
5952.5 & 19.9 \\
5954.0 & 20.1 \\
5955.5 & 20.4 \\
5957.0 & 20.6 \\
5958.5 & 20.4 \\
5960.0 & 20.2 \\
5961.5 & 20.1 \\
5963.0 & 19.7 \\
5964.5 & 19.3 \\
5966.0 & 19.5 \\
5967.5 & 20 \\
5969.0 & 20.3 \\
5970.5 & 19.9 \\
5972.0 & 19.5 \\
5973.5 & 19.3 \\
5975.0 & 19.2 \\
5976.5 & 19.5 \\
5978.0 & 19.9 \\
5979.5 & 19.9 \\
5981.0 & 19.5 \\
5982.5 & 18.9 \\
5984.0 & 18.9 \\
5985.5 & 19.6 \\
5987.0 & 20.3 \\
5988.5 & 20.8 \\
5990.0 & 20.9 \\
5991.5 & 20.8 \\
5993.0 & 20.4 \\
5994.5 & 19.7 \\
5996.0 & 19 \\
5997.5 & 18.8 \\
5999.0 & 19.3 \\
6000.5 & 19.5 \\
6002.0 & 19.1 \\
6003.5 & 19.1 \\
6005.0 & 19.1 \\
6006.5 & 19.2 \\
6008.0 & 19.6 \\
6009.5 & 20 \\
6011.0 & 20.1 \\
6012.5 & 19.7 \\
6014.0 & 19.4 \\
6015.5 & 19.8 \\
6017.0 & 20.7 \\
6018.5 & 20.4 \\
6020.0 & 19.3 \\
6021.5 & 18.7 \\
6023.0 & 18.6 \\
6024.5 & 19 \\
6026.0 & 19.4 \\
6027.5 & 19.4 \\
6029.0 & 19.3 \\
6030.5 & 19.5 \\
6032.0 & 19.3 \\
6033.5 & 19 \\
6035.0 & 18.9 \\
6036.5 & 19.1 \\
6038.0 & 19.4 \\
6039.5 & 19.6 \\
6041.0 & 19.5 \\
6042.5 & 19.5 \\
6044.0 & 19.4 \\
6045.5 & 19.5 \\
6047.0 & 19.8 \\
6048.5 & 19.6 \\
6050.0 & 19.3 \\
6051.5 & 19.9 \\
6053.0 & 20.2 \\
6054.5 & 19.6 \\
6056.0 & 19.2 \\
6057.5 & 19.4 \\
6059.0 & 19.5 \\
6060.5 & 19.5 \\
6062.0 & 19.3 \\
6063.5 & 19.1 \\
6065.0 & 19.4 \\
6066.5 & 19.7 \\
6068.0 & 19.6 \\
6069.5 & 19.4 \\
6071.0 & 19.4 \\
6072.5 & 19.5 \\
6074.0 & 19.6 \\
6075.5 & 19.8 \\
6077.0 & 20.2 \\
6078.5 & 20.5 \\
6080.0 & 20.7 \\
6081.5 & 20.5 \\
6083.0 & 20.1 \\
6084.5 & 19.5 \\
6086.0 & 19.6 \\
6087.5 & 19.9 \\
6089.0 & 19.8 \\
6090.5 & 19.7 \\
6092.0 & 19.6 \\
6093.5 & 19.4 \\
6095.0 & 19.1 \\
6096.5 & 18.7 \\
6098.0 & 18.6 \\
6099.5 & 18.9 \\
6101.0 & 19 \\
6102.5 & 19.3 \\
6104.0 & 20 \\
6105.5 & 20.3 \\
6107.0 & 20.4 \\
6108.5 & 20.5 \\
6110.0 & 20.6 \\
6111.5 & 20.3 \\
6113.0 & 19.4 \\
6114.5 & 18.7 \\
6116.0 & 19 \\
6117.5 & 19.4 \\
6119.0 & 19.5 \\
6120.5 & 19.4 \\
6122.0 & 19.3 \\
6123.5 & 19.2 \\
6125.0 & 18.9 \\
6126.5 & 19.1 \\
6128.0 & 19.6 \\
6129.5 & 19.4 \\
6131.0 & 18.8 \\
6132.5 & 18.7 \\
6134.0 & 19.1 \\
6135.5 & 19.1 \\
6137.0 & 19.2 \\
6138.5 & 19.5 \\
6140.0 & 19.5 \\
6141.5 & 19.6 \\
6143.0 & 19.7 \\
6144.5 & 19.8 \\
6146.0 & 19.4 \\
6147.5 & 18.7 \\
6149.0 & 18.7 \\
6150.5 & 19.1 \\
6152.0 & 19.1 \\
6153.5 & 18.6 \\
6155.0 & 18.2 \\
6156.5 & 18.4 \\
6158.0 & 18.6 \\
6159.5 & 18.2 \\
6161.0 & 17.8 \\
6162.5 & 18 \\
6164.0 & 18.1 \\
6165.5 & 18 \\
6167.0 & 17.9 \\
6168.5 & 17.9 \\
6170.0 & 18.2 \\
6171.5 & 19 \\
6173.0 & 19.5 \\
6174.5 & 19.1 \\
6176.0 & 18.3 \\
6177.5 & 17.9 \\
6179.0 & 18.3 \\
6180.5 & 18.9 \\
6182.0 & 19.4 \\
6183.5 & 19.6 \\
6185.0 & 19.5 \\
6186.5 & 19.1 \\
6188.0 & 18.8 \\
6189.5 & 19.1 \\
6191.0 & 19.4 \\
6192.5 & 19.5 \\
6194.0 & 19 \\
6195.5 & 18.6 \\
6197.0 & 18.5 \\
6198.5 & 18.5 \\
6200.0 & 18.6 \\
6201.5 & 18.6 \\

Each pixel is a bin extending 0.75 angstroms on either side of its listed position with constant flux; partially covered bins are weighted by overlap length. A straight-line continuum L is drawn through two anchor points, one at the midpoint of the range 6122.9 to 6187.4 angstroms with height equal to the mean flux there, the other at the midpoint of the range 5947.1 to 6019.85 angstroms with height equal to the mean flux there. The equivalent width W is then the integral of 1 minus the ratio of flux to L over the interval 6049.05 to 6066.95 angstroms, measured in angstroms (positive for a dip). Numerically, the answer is -0.12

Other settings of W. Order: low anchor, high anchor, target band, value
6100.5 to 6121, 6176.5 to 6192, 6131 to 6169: 1.1 angstroms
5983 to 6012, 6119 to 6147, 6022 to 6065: 0.4 angstroms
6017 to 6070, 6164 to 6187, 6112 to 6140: -0.4 angstroms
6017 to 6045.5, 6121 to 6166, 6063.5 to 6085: -0.7 angstroms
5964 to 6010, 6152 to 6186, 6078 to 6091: -0.7 angstroms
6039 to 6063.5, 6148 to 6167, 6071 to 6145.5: -2.5 angstroms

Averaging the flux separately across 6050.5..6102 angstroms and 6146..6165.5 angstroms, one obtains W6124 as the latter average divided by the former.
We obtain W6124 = 0.94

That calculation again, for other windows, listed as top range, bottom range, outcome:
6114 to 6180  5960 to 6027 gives 0.96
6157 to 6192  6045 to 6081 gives 0.95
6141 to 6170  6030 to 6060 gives 0.96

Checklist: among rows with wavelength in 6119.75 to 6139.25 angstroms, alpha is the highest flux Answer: 19.6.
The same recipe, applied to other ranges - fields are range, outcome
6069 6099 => 20.7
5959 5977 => 20.3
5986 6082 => 20.9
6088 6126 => 20.6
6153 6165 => 18.6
